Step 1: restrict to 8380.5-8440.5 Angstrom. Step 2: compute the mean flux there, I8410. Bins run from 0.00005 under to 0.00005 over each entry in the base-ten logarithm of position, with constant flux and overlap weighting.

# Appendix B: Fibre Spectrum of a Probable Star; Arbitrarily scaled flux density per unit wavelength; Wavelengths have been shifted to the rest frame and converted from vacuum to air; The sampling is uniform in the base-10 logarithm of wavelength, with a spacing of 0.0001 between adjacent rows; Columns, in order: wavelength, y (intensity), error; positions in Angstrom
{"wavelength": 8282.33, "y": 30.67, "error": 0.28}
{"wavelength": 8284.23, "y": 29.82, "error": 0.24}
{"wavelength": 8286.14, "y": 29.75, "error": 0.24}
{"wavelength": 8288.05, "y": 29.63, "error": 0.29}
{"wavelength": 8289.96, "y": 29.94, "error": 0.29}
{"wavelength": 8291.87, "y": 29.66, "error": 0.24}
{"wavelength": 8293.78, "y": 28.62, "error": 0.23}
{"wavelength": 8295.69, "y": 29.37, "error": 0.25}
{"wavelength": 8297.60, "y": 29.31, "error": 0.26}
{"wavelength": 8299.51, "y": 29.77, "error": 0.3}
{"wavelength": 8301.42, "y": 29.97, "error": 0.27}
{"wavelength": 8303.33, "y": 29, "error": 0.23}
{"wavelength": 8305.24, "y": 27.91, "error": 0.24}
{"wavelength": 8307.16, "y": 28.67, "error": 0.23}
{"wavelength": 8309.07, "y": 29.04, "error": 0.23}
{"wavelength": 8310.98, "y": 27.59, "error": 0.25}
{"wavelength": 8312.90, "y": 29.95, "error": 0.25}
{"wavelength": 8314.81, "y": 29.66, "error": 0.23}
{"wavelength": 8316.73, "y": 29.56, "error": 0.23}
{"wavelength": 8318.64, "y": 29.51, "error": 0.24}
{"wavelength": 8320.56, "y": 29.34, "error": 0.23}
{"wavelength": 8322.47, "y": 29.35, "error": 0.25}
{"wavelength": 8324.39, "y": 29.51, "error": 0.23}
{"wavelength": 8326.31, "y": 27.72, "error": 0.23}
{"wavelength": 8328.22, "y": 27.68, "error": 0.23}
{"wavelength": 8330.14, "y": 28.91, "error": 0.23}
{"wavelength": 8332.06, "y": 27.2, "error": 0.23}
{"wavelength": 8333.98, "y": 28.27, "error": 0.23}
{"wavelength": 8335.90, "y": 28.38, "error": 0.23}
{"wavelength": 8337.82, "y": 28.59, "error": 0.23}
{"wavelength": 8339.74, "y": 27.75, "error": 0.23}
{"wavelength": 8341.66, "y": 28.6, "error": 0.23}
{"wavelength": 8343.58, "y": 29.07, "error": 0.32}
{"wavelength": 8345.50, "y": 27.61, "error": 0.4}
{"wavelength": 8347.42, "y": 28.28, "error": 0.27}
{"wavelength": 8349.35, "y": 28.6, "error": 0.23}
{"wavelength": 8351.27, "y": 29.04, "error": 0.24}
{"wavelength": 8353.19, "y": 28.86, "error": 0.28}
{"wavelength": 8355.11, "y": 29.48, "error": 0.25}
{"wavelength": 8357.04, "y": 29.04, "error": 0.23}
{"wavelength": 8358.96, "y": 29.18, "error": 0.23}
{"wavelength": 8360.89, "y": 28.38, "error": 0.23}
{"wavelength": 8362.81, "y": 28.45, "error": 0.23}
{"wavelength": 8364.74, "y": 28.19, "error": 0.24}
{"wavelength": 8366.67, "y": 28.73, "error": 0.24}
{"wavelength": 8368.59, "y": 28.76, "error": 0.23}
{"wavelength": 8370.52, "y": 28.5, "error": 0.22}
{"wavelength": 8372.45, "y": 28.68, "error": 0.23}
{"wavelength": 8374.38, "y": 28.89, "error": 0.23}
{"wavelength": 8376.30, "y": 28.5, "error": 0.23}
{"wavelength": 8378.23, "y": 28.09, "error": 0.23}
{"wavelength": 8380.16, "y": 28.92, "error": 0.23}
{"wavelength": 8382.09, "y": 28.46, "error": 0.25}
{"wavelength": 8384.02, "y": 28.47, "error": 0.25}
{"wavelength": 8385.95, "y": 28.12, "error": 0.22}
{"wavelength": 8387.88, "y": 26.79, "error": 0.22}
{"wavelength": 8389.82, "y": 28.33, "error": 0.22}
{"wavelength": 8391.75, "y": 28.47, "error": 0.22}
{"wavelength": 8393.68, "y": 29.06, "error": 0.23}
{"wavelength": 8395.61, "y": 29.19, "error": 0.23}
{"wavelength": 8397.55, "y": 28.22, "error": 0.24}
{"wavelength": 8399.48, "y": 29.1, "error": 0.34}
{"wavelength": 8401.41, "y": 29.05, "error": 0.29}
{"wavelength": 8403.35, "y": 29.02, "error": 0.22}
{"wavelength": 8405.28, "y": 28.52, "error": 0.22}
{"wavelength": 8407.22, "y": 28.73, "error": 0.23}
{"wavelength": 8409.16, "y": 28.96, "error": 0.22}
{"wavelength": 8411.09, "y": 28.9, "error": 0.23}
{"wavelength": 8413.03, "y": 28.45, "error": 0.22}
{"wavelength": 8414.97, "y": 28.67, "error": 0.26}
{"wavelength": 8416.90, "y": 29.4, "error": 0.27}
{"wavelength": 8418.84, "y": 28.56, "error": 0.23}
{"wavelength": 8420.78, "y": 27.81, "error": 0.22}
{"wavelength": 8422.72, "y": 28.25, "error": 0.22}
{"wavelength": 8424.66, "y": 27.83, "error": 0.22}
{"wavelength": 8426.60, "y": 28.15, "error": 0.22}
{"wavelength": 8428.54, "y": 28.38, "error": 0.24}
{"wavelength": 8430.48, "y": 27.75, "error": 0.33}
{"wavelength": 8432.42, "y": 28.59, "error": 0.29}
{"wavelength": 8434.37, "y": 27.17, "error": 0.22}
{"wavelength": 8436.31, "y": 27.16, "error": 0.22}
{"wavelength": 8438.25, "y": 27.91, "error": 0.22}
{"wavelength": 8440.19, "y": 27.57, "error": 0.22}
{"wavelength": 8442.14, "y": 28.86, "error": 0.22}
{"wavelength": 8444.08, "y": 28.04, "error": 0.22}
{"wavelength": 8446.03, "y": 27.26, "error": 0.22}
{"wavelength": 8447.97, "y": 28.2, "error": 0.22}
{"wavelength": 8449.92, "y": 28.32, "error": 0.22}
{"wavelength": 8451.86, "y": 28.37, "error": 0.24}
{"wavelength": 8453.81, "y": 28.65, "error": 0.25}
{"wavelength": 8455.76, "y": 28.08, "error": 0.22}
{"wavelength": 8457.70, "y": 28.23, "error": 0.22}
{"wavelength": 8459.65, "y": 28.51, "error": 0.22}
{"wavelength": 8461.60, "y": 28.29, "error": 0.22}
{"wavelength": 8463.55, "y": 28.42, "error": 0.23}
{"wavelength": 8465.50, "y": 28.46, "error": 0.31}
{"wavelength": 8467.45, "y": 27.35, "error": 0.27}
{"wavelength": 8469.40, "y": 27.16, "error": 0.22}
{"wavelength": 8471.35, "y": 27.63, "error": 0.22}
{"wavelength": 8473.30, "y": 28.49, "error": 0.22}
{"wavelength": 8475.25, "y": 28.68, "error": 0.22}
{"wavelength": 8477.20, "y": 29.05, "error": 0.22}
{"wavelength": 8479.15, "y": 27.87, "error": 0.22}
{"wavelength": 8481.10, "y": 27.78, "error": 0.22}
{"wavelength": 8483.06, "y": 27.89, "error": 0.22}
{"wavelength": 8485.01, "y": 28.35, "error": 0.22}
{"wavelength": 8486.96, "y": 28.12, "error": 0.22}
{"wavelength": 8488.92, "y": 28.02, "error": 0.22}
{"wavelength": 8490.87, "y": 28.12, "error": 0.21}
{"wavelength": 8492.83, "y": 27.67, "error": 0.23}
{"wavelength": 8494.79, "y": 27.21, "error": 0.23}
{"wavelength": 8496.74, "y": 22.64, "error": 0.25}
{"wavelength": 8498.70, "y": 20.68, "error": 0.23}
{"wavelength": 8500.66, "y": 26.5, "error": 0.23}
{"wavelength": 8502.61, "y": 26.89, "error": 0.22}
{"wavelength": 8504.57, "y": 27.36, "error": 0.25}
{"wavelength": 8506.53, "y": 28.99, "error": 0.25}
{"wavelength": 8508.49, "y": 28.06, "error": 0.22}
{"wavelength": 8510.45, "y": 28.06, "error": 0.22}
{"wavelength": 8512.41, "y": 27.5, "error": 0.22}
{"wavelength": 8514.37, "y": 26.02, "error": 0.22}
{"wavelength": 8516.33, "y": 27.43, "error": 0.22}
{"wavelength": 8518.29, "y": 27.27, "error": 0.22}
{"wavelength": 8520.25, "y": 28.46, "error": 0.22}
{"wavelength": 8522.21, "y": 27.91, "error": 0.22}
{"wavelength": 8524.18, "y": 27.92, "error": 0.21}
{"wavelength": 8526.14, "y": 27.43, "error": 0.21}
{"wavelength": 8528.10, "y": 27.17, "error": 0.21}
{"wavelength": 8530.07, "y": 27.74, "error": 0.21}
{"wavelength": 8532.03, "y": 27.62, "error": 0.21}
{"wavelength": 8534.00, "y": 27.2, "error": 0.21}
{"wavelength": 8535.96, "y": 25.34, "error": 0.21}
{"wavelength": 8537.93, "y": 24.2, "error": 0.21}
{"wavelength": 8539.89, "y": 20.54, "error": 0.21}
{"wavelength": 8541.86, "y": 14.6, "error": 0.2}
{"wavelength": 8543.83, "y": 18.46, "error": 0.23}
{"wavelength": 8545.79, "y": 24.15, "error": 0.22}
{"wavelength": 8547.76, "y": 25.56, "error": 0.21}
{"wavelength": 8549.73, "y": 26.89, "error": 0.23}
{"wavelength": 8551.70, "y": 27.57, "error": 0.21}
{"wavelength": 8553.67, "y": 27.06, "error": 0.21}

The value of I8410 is 28.4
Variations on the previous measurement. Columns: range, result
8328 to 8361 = 28.5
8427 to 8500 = 27.7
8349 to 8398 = 28.6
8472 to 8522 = 27.3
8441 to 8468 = 28.2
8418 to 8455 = 28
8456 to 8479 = 28.2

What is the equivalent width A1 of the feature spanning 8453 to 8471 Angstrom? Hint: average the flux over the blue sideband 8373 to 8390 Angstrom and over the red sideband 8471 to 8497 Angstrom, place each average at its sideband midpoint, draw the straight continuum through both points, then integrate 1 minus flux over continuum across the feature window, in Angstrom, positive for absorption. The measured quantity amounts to -0.12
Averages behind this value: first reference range 28.3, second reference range 27.8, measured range 28.1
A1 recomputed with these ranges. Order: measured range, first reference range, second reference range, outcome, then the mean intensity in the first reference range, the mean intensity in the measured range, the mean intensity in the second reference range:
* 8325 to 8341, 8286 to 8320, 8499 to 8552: 0.4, 29.3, 28.1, 25.9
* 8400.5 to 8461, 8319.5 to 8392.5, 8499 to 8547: -2.2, 28.5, 28.3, 25.9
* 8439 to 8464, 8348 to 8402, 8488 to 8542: -0.7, 28.6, 28.2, 26.4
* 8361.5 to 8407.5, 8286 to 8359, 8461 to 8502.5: -0.4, 28.9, 28.5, 27.3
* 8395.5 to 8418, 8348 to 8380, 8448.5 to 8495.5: -0.3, 28.7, 28.8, 28.1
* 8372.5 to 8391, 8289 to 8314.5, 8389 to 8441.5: 0.2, 29.2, 28.3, 28.4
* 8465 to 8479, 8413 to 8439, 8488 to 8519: -0.4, 28.1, 28.1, 26.8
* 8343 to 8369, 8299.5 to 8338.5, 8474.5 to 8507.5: -0.2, 28.8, 28.7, 27.2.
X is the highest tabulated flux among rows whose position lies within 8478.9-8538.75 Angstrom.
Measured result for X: 28.99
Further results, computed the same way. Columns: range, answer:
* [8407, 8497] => 29.4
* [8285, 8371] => 29.97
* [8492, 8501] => 27.67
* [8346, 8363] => 29.48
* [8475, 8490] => 29.05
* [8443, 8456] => 28.65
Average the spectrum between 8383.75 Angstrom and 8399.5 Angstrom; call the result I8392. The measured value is 28.4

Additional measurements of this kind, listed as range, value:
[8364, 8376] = 28.6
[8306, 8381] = 28.7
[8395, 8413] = 28.8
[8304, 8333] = 28.8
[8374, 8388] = 28.4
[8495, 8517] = 26.4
